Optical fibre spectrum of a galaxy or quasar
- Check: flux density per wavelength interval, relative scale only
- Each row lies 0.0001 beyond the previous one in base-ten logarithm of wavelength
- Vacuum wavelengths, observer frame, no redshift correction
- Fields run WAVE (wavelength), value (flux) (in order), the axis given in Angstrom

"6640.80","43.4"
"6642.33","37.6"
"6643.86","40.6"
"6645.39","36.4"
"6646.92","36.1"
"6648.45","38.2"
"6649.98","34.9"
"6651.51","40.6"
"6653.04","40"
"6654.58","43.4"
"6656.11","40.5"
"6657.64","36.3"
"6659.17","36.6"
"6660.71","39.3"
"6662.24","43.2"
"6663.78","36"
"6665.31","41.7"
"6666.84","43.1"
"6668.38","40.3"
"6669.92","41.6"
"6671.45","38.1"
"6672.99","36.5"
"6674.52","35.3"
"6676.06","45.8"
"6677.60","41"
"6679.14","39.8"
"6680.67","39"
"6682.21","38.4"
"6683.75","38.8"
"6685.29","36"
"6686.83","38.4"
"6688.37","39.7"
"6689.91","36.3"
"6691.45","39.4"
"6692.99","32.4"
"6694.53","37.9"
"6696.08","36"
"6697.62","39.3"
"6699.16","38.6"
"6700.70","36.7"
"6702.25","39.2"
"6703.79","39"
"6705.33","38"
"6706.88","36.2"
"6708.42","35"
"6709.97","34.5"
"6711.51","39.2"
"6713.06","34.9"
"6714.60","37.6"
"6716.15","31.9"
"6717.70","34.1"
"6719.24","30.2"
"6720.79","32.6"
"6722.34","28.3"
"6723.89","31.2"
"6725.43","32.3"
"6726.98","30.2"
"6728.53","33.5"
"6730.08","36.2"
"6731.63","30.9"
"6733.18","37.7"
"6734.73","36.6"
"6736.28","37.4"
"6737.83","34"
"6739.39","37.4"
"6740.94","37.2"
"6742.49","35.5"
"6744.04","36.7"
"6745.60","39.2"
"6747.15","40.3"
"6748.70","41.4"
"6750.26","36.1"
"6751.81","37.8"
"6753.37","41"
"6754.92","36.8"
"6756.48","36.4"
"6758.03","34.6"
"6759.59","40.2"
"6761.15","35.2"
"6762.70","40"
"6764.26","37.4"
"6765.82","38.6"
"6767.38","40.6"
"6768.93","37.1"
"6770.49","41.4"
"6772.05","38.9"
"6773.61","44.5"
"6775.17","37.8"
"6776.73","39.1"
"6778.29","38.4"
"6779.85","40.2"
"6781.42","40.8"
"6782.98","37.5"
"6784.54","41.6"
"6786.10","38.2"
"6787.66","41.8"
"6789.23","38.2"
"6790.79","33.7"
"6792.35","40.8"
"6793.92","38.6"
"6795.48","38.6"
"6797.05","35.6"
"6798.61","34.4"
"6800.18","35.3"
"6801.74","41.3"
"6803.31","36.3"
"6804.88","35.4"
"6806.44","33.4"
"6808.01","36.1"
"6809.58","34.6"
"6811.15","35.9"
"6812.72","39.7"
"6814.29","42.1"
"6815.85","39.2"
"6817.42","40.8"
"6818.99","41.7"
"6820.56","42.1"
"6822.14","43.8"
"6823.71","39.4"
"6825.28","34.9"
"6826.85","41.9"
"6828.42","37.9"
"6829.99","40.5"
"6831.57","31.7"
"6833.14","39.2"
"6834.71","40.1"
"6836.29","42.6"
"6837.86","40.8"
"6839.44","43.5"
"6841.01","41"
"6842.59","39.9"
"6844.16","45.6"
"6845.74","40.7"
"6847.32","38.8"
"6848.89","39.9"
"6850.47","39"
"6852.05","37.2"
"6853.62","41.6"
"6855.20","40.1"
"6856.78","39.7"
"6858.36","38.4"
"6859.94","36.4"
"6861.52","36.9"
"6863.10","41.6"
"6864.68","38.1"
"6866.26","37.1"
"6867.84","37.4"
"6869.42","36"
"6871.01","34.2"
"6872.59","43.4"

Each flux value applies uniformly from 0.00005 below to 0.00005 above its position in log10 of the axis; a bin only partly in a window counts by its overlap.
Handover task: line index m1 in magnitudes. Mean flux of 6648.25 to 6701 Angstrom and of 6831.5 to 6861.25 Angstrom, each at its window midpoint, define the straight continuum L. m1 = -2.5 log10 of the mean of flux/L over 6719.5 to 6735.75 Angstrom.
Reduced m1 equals 0.19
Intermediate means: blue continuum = 38.9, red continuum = 39.9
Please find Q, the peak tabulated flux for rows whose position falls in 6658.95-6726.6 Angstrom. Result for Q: 45.8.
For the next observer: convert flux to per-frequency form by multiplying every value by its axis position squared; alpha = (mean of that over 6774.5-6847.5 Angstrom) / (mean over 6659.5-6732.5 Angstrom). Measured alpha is 1.1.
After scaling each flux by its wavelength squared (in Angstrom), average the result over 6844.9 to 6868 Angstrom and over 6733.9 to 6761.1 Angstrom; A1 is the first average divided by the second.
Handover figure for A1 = 1.07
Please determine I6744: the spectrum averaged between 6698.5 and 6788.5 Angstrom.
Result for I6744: 37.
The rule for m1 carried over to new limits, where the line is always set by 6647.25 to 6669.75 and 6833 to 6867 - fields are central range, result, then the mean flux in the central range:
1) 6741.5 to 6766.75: 0.05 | 38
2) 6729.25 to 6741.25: 0.11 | 35.9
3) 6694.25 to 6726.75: 0.13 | 35.2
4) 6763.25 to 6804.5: 0.03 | 38.7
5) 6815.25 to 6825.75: -0.01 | 40.4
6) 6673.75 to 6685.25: 0.00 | 39.5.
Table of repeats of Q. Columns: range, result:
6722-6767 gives 41.4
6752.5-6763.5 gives 41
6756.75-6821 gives 44.5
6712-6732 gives 37.6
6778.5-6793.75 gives 41.8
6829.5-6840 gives 43.5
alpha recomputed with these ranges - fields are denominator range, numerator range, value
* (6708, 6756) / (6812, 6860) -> 1.17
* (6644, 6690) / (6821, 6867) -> 1.07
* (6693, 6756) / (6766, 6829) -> 1.10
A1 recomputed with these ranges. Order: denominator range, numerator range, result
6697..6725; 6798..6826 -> 1.11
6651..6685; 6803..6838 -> 1.02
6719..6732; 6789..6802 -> 1.20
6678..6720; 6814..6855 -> 1.13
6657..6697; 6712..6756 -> 0.93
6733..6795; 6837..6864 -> 1.07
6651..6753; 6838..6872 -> 1.10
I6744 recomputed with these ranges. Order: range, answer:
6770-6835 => 38.6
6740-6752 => 38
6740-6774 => 38.4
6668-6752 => 36.7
